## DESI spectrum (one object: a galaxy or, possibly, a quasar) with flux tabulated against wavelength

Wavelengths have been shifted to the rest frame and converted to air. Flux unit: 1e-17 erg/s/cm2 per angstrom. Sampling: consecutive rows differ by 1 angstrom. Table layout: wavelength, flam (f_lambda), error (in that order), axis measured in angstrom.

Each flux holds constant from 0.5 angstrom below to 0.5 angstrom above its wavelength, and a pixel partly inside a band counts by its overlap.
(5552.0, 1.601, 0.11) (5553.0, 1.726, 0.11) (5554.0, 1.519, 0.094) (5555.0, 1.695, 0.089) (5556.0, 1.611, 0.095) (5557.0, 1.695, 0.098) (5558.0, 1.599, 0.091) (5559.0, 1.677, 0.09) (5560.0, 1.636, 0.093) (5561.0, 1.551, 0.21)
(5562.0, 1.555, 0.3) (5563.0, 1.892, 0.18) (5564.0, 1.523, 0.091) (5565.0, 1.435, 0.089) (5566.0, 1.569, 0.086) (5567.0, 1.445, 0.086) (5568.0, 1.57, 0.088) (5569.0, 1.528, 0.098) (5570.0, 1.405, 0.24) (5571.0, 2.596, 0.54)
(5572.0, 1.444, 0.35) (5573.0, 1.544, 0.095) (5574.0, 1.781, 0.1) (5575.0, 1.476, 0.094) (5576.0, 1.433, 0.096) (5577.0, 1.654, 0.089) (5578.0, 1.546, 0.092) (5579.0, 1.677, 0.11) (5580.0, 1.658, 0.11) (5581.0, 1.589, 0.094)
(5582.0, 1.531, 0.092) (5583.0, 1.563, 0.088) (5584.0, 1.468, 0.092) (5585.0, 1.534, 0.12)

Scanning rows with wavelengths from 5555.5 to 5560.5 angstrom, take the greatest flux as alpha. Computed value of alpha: 1.695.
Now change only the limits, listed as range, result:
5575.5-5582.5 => 1.677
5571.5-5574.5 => 1.781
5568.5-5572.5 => 2.596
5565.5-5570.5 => 1.57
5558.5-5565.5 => 1.892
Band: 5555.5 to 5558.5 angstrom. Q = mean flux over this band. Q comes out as 1.64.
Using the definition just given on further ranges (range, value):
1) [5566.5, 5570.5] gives 1.49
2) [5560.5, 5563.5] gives 1.67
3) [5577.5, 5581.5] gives 1.62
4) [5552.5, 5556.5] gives 1.64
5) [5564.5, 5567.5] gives 1.48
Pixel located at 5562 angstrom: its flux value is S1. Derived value 1.555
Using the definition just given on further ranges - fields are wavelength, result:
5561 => 1.551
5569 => 1.528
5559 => 1.677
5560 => 1.636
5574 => 1.781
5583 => 1.563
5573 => 1.544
